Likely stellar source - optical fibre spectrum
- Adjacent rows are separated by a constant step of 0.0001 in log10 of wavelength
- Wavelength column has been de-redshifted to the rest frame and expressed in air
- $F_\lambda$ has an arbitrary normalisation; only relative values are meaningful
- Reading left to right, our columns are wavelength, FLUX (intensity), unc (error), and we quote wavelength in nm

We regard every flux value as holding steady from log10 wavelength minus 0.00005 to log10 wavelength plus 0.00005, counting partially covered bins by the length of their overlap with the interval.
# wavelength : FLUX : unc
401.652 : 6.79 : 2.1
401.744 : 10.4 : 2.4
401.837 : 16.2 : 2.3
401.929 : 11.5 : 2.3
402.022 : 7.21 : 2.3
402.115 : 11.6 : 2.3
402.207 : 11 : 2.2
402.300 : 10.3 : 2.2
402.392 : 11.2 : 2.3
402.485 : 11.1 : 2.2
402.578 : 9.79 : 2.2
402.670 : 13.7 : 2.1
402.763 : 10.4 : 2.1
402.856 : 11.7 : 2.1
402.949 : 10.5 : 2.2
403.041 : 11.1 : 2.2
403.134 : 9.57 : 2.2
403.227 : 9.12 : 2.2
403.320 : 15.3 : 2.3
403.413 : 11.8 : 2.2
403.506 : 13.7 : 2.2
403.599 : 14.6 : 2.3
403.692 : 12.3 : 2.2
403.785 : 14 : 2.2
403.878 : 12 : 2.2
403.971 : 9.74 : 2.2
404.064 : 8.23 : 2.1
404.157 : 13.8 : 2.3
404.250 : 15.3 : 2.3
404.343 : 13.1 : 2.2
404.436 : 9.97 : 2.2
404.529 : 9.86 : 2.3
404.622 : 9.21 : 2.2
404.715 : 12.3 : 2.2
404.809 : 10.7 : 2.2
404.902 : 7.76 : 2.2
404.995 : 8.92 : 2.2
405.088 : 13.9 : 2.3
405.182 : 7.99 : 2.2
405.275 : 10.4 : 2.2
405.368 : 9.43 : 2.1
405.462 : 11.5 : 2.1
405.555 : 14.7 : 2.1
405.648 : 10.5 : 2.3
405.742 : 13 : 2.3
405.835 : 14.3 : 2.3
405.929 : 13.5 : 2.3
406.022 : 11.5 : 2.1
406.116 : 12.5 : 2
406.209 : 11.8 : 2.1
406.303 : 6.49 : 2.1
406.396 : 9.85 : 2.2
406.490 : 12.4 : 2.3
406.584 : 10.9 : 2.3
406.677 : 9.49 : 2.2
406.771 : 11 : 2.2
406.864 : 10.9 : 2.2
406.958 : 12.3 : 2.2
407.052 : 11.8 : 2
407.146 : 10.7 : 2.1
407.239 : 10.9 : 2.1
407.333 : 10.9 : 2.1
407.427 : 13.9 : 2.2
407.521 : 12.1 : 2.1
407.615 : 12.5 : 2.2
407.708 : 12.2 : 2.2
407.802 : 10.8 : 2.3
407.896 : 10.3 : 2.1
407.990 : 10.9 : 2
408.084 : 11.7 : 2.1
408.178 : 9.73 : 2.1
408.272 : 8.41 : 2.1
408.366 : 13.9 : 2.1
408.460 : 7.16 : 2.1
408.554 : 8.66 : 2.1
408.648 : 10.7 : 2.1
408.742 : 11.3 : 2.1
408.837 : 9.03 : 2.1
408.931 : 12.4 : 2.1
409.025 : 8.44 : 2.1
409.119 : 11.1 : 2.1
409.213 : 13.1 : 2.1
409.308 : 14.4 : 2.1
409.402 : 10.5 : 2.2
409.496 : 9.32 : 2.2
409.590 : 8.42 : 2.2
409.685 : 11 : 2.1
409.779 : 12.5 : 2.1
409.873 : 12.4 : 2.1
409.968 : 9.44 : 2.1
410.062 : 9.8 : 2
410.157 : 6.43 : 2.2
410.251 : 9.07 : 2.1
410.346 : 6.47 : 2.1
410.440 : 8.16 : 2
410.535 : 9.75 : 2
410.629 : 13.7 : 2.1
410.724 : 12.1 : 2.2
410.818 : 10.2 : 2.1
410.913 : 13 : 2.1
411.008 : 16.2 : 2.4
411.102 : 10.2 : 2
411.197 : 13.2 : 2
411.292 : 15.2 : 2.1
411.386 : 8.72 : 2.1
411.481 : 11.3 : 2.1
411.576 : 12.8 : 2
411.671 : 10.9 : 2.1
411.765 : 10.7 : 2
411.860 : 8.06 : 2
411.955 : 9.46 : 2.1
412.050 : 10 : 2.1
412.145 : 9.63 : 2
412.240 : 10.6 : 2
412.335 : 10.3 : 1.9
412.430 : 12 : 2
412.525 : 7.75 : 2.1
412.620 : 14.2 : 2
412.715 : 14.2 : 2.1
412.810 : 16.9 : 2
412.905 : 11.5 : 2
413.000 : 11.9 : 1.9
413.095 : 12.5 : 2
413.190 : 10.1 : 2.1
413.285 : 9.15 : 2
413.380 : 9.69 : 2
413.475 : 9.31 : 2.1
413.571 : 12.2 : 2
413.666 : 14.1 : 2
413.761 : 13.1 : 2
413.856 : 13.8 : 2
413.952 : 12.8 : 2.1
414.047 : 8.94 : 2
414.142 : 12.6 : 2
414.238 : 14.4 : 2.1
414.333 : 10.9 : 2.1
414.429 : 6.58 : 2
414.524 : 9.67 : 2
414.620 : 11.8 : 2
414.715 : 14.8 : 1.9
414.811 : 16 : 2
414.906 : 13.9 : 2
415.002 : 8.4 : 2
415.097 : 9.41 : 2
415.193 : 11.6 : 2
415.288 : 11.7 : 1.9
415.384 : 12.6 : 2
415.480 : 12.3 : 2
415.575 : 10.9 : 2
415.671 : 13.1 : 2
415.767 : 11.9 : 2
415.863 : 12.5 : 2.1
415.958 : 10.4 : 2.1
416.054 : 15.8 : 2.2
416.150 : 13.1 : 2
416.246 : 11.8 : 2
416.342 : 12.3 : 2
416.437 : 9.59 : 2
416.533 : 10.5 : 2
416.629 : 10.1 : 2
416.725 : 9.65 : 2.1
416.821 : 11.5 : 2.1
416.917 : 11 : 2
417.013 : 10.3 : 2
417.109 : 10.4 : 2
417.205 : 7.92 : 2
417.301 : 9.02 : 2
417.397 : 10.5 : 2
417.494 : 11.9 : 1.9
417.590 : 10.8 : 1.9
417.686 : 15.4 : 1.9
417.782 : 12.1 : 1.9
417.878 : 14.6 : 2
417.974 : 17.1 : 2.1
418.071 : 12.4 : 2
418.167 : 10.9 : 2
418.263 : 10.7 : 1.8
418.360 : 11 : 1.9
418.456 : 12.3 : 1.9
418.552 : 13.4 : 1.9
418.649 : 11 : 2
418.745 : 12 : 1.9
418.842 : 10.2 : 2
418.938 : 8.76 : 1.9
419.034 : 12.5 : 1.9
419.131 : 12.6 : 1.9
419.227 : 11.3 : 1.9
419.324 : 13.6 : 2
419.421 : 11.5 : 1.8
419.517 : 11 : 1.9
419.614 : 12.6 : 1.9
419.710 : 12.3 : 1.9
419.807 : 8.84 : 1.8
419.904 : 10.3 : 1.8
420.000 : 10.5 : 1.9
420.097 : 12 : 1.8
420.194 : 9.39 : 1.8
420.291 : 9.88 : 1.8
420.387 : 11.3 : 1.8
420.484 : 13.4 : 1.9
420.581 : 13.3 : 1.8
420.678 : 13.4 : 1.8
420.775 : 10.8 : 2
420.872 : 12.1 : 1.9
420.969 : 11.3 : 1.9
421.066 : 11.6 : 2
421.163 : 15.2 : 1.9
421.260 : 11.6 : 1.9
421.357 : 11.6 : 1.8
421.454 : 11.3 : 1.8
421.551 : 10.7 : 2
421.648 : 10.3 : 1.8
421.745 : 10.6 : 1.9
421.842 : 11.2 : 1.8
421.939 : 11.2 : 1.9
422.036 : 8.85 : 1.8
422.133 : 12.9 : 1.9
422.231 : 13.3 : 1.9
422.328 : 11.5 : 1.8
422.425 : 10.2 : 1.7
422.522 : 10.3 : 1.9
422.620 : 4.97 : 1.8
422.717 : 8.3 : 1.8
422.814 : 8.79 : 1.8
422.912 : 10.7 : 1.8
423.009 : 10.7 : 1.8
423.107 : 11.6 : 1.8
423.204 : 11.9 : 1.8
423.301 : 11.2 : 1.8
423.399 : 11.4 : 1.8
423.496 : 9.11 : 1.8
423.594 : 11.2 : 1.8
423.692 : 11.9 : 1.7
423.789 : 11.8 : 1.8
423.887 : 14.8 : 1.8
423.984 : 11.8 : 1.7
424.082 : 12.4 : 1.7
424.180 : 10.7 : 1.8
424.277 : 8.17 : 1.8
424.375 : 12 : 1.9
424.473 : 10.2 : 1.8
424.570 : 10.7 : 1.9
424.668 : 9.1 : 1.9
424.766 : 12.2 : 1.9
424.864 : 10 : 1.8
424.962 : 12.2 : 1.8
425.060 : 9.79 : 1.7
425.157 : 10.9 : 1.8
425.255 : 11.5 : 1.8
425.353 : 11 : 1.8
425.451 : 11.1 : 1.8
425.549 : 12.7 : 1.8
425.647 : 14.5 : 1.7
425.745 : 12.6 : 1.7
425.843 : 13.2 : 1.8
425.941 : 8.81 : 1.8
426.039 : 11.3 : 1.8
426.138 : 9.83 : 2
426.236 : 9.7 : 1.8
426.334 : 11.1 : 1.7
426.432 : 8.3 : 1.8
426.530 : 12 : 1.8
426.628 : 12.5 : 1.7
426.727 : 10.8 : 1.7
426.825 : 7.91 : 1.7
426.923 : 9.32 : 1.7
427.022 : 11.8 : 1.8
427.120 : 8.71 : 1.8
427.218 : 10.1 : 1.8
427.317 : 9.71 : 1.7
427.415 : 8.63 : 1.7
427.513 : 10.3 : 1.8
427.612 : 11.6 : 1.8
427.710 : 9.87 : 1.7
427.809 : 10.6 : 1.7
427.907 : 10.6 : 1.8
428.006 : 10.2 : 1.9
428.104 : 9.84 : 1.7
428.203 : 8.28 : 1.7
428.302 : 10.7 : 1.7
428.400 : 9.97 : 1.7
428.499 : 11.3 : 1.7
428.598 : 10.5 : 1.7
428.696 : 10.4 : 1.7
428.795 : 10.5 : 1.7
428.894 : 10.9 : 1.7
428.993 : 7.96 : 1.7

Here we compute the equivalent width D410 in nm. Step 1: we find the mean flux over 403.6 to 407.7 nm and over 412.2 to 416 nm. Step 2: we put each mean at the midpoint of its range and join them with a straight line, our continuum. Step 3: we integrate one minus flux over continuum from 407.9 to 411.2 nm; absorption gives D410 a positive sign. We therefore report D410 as 0.27 nm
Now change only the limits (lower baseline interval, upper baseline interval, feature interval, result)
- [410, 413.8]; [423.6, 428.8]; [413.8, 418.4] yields -0.290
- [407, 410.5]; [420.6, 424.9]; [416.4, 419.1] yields -0.120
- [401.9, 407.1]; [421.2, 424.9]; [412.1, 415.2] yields -0.166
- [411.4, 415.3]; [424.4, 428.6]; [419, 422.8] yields -0.096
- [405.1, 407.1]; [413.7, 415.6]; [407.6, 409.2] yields 0.123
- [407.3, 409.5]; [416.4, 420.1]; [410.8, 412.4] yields -0.014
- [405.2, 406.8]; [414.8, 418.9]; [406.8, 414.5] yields 0.256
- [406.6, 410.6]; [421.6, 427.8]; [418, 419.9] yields -0.153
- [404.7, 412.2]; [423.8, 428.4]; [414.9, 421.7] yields -0.478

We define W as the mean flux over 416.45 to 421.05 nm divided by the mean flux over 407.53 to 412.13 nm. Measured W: 1.1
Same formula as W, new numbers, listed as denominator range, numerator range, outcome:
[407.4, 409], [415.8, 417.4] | 1.01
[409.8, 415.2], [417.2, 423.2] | 1.01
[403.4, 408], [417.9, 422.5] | 1.01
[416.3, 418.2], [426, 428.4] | 0.89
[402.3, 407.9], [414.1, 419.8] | 1.02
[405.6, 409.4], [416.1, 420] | 1.03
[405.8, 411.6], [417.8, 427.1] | 1.02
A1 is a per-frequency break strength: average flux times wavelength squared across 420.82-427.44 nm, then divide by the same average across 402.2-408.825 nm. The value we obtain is 1.06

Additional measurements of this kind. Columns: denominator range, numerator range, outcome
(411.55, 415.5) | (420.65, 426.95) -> 1.01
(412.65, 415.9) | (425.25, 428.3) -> 0.94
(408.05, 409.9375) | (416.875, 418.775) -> 1.15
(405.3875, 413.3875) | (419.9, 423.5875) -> 1.05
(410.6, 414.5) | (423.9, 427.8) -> 0.99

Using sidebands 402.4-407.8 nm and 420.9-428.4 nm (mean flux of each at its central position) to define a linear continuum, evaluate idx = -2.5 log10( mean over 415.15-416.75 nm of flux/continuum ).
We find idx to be -0.07 mag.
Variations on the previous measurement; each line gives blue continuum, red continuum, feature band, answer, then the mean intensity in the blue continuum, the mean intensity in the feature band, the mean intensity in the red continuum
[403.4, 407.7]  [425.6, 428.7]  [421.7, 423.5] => 0.02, 11.5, 10.5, 10.5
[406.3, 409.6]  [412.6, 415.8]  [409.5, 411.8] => 0.05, 10.9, 10.9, 12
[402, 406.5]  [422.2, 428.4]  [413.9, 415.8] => -0.07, 11.3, 11.7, 10.7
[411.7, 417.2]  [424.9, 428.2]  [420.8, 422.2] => -0.05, 11.5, 11.5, 10.7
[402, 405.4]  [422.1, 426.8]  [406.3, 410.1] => 0.03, 11.2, 10.9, 11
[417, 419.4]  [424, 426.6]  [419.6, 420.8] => 0.02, 11.7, 11.4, 11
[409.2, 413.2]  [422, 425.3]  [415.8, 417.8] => -0.03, 11.1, 11.3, 10.8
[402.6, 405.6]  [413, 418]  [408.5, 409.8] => 0.08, 11.4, 10.7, 11.6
